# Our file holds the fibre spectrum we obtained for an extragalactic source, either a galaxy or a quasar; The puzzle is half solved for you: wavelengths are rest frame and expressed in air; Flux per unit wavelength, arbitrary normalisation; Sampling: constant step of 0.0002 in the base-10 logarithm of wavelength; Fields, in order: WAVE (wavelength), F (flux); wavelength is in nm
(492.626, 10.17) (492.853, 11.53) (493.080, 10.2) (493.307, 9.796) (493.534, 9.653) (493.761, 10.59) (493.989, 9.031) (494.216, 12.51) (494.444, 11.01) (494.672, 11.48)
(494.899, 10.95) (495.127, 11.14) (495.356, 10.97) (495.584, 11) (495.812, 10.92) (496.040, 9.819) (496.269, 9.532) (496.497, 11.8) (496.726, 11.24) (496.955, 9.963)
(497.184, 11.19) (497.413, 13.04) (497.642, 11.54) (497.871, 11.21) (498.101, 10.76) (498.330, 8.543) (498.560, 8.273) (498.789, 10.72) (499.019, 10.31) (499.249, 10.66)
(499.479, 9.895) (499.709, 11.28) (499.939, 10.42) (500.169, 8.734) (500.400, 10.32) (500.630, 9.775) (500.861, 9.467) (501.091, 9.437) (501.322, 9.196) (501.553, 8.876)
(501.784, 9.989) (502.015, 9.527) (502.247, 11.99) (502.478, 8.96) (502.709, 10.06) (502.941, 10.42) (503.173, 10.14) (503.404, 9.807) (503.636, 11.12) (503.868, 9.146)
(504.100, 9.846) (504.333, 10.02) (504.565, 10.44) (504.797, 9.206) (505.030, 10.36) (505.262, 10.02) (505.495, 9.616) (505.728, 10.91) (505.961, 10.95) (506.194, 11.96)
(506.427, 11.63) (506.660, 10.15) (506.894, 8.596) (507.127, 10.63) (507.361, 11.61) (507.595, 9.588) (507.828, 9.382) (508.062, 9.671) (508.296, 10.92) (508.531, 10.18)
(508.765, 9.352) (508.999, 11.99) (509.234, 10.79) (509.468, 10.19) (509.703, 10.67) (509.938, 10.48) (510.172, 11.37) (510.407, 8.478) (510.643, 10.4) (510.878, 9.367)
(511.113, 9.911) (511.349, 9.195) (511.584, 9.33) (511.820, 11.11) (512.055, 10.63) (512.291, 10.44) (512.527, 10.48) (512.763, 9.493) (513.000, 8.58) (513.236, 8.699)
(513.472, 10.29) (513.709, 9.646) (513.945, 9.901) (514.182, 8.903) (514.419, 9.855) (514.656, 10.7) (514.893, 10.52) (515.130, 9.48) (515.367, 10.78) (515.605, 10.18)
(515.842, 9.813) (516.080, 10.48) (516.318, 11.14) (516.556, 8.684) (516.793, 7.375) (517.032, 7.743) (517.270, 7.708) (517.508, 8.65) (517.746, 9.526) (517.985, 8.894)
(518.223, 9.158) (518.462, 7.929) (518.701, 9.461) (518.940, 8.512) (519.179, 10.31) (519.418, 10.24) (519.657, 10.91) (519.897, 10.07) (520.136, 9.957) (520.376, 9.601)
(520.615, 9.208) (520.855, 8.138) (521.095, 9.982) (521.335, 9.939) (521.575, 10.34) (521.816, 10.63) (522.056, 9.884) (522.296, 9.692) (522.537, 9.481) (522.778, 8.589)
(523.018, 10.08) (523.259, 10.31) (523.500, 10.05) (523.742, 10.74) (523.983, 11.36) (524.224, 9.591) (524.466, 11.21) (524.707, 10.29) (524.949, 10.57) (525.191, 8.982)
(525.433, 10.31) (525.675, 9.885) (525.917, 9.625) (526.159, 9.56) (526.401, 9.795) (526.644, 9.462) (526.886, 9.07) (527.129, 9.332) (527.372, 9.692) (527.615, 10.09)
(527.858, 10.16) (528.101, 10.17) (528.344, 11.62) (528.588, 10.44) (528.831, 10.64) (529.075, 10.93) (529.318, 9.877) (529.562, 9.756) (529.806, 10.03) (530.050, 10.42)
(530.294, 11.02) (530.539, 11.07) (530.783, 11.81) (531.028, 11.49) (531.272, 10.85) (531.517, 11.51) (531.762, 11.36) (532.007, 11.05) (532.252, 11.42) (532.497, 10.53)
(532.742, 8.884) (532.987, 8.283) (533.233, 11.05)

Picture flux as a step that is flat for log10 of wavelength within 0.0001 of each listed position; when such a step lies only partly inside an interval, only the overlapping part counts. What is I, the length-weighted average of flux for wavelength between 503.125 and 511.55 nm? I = 10.2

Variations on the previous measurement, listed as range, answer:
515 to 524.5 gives 9.63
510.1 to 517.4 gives 9.69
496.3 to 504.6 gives 10.2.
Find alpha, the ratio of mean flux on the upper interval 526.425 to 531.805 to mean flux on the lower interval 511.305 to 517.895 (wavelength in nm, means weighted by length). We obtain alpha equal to 1.09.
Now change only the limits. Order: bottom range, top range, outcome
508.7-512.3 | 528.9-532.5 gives 1.06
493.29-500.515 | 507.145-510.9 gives 0.97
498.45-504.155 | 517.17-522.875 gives 0.95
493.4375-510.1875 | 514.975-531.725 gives 0.96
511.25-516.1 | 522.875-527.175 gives 1.01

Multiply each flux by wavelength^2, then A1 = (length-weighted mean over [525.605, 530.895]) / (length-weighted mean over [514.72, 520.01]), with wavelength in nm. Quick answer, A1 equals 1.13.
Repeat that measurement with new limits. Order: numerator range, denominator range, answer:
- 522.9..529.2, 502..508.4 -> 1.07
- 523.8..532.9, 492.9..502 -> 1.13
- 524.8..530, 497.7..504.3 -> 1.11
